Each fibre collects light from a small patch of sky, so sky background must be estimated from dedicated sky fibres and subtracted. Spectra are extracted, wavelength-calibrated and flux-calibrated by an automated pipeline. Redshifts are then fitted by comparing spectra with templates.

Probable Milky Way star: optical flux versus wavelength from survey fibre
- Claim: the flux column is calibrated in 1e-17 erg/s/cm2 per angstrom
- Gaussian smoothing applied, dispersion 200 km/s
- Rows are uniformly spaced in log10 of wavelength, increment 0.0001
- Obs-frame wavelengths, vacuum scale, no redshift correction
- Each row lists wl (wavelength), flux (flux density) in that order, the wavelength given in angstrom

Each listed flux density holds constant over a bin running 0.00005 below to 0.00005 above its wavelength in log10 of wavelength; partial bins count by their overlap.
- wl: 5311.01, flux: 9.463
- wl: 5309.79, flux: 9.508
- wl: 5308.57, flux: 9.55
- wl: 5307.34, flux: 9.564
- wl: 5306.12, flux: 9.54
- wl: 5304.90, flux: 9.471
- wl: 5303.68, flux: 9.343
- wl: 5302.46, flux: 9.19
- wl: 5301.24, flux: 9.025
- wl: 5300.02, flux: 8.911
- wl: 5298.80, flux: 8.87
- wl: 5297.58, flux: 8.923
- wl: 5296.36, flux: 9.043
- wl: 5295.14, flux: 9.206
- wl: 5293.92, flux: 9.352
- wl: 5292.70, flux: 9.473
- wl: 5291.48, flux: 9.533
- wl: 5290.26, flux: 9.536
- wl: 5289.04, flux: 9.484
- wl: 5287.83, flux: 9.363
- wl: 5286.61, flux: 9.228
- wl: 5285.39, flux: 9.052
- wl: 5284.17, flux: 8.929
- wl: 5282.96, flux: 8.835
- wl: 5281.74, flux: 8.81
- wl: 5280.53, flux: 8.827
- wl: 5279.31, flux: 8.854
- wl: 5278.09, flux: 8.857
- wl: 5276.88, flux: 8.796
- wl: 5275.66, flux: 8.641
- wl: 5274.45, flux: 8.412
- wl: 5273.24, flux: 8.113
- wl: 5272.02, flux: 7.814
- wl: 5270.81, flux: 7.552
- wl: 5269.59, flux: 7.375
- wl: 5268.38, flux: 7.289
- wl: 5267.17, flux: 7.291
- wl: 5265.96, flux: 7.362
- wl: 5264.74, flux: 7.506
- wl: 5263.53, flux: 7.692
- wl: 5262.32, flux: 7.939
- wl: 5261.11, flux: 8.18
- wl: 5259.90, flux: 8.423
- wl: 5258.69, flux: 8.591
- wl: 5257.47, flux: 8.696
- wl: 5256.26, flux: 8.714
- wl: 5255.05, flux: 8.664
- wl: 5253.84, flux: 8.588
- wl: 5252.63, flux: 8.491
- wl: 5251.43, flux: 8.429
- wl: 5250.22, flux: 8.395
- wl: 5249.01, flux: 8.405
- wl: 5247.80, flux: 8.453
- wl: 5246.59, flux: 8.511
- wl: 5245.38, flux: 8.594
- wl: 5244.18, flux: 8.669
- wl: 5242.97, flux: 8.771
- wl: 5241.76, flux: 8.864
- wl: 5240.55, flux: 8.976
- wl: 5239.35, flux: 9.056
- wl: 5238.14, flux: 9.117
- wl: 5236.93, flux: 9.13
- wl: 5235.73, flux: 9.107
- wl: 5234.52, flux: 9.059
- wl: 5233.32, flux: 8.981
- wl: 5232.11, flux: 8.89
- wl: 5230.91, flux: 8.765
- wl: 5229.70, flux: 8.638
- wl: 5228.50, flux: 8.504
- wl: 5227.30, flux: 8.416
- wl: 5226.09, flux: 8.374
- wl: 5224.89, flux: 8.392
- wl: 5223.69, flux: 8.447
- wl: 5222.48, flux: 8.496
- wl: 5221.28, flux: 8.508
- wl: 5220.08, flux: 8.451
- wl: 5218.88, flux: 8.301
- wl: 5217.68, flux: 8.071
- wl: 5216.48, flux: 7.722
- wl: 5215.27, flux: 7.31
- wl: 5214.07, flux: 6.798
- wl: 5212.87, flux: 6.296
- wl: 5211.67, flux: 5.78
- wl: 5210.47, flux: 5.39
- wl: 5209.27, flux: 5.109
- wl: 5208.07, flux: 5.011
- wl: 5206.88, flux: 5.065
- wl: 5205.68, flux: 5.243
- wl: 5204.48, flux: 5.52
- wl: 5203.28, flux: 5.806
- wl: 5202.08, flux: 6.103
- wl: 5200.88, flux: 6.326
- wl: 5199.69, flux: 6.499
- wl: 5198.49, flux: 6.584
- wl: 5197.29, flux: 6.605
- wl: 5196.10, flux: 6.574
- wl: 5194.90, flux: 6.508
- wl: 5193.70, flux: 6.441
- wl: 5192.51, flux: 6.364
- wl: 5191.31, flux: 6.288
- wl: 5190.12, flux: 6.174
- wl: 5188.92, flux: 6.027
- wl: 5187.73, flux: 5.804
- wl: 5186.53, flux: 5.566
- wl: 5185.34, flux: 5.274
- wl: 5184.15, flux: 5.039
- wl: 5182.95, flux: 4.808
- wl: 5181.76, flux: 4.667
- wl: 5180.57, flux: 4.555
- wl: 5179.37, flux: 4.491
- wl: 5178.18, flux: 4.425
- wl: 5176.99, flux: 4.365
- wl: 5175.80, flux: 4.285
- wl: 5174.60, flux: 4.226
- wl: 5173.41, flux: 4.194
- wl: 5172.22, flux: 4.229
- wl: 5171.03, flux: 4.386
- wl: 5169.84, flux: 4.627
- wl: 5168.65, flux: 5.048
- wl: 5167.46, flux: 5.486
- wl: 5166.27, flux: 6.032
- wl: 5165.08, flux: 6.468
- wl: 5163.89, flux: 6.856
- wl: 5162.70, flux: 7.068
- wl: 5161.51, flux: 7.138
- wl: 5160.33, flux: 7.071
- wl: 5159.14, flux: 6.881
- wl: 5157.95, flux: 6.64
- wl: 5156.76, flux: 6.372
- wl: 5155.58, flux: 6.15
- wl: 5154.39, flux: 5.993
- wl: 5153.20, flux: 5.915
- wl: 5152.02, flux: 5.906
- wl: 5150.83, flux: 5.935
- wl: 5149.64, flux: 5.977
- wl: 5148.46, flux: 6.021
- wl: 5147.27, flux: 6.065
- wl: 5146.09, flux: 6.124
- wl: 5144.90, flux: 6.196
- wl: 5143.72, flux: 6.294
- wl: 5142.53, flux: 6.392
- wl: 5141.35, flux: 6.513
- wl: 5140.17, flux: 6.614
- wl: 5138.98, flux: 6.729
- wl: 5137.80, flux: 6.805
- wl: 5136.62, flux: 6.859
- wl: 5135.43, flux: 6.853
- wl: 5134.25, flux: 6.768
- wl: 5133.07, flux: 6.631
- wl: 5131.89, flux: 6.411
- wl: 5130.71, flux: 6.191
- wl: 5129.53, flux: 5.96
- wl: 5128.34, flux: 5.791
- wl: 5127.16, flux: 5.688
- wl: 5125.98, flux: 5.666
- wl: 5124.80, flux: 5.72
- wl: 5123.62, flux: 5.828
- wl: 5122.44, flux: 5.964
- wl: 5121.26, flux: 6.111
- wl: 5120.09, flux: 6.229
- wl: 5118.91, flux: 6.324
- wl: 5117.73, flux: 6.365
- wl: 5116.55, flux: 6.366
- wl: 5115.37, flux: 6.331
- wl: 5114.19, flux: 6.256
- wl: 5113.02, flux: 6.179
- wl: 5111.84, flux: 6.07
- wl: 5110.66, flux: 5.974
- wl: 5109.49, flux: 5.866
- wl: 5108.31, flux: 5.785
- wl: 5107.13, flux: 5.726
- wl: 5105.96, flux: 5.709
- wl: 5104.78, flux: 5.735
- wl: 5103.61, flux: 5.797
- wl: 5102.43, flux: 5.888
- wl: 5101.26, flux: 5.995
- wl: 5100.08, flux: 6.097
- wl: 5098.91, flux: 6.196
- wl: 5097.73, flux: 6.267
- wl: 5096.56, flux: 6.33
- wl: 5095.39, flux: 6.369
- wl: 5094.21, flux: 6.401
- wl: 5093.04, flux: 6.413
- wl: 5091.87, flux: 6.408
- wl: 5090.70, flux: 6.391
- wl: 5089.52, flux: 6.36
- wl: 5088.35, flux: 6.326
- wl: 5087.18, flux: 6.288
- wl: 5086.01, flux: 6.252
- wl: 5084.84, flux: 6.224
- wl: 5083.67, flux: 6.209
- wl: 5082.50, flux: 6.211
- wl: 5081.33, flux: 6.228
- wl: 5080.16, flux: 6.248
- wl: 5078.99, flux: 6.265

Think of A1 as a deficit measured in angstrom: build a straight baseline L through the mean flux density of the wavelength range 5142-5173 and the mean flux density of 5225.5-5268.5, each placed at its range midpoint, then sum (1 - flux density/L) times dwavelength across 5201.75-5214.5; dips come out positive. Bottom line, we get 3.1 angstrom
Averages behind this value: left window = 6.04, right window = 8.5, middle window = 5.62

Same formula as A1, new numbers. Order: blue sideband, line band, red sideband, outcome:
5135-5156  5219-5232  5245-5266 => -1.2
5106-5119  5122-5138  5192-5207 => -0.3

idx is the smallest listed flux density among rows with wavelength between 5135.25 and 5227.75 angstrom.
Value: 4.194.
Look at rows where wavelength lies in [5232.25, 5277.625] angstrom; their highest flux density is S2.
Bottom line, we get 9.13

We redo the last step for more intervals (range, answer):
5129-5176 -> 7.138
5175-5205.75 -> 6.605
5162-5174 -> 7.068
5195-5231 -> 8.765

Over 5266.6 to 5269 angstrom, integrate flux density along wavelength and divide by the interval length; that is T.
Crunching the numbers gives 7.31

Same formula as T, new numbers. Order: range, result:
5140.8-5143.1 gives 6.46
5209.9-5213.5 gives 5.83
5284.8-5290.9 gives 9.33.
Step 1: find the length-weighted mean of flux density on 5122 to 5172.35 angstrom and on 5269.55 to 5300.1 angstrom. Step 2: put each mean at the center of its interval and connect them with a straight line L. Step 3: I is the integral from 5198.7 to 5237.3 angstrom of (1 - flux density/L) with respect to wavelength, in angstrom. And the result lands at 1.06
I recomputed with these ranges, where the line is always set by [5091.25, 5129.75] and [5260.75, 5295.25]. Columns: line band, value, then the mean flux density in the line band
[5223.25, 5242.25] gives -2.3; 8.8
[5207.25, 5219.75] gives 1.6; 6.59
